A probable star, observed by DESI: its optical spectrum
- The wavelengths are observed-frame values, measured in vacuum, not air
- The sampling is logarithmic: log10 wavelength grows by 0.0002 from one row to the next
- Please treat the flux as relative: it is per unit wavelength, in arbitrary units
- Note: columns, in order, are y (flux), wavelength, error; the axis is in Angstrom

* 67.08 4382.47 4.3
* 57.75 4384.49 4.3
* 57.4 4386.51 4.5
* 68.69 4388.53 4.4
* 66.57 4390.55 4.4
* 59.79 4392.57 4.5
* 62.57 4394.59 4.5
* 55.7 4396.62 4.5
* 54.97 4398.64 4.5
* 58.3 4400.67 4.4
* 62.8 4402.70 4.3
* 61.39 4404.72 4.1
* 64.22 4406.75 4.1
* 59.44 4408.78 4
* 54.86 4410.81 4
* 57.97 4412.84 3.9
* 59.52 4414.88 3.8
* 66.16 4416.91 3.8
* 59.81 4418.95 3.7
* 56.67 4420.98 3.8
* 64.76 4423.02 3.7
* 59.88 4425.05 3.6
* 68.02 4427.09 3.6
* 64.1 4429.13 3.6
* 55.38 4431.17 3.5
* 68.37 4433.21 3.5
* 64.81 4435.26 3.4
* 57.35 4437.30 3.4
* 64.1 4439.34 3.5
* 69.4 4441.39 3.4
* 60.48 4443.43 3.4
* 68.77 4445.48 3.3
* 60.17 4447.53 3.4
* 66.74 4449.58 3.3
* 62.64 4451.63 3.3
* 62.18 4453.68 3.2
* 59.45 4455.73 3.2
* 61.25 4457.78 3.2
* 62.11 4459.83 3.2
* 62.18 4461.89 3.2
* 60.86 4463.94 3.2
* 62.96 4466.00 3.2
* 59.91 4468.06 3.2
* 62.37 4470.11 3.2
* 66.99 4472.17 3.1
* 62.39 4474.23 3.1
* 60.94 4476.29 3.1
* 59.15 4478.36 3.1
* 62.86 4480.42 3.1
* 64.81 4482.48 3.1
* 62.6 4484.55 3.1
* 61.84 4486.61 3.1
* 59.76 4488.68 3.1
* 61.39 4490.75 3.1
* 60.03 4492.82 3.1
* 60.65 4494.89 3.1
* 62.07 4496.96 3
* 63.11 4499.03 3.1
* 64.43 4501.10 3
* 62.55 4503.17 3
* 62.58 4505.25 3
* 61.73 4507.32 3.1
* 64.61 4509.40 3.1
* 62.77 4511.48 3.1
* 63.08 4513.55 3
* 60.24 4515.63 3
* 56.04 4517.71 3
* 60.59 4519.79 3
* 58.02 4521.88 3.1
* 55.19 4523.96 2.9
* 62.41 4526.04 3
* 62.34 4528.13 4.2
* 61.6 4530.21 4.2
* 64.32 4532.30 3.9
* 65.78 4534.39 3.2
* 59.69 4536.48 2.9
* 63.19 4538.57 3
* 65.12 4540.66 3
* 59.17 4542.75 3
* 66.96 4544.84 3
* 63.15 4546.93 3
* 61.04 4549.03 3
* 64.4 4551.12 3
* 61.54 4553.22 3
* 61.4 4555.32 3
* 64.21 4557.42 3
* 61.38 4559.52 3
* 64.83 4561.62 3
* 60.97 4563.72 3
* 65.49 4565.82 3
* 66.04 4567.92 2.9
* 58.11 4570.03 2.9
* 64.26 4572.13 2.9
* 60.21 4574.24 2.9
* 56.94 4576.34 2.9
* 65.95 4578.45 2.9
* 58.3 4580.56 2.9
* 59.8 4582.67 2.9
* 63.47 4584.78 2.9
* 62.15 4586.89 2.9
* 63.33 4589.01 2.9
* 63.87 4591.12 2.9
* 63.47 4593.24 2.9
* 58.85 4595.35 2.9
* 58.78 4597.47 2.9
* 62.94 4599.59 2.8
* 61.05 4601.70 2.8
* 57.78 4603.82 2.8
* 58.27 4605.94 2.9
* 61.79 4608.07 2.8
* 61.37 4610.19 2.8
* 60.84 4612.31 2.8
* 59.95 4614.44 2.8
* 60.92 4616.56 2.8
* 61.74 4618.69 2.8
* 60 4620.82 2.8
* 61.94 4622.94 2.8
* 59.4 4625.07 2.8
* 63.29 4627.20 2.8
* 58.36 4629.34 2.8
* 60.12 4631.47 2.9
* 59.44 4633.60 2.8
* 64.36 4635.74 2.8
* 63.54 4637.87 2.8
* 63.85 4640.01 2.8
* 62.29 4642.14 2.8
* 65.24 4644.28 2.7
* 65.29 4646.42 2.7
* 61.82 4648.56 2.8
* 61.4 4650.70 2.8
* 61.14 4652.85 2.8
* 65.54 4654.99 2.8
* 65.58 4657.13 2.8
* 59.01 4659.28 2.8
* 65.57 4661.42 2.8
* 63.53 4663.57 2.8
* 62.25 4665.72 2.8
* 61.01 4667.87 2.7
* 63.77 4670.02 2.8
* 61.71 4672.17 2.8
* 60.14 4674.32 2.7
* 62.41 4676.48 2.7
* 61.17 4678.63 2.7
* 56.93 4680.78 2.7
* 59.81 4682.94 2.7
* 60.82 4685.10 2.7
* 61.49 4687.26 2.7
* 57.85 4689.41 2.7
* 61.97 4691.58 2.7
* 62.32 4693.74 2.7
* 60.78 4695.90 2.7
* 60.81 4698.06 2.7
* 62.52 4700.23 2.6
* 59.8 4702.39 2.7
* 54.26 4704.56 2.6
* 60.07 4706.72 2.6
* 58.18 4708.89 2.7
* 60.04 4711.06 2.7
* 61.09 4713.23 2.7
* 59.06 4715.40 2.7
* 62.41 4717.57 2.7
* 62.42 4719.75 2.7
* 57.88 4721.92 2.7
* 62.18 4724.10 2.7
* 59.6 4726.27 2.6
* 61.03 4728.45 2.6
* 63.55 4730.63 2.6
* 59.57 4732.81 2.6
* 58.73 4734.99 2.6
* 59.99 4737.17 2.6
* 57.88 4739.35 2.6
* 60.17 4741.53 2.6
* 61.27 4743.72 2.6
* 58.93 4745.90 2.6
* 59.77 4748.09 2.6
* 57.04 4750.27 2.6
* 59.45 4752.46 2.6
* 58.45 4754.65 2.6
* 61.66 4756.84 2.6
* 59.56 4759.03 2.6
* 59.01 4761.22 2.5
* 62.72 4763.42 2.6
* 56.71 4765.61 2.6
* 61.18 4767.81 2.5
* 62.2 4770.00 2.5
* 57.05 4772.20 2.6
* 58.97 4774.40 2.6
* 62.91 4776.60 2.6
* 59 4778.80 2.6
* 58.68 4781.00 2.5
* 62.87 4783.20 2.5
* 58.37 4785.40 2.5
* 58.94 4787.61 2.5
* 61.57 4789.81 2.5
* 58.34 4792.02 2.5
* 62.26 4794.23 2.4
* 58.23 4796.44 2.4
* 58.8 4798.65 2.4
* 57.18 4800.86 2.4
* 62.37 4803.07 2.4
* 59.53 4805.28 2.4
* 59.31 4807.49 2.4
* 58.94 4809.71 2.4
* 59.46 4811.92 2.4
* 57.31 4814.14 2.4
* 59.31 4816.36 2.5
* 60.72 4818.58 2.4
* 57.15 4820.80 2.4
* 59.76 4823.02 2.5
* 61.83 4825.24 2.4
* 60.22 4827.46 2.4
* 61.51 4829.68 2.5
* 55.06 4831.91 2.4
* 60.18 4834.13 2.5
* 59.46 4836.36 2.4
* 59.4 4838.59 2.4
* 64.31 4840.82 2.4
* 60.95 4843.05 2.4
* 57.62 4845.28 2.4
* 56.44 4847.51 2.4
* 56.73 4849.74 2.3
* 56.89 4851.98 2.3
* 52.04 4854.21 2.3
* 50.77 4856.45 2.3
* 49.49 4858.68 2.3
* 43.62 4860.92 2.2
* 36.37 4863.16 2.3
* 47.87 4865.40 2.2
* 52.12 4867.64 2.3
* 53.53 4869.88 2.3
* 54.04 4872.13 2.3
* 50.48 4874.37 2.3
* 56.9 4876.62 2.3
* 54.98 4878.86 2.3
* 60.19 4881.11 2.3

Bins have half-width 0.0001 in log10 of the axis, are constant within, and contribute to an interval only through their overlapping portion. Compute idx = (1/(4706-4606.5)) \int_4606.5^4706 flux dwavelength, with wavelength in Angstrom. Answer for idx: 61.5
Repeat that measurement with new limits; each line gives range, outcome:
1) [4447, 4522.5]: 61.9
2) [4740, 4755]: 59.3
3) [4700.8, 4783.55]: 59.9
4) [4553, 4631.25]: 61.4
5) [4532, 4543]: 63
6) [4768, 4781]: 60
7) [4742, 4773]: 59.7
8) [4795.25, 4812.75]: 59.3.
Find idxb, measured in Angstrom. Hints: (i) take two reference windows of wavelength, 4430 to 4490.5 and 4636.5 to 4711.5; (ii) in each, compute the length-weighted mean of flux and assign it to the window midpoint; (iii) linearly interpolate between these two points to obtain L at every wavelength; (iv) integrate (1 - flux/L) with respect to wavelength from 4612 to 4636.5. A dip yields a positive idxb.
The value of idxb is 0.38 Angstrom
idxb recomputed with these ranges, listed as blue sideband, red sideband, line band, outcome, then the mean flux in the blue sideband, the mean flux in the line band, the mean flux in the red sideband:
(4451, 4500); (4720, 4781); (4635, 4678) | -1.7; 61.8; 62.9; 59.9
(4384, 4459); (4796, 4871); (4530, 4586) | -2.3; 61.7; 62.5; 56.6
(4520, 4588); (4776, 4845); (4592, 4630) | 0.6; 62.1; 60.6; 59.8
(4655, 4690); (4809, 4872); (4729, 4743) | -0.1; 61.6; 60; 56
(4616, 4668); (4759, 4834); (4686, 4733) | 0.5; 62.3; 60.4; 59.6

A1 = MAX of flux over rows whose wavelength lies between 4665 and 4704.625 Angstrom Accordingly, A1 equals 63.77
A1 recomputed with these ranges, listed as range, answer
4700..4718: 62.52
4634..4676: 65.58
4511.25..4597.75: 66.96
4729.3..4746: 63.55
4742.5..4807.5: 62.91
